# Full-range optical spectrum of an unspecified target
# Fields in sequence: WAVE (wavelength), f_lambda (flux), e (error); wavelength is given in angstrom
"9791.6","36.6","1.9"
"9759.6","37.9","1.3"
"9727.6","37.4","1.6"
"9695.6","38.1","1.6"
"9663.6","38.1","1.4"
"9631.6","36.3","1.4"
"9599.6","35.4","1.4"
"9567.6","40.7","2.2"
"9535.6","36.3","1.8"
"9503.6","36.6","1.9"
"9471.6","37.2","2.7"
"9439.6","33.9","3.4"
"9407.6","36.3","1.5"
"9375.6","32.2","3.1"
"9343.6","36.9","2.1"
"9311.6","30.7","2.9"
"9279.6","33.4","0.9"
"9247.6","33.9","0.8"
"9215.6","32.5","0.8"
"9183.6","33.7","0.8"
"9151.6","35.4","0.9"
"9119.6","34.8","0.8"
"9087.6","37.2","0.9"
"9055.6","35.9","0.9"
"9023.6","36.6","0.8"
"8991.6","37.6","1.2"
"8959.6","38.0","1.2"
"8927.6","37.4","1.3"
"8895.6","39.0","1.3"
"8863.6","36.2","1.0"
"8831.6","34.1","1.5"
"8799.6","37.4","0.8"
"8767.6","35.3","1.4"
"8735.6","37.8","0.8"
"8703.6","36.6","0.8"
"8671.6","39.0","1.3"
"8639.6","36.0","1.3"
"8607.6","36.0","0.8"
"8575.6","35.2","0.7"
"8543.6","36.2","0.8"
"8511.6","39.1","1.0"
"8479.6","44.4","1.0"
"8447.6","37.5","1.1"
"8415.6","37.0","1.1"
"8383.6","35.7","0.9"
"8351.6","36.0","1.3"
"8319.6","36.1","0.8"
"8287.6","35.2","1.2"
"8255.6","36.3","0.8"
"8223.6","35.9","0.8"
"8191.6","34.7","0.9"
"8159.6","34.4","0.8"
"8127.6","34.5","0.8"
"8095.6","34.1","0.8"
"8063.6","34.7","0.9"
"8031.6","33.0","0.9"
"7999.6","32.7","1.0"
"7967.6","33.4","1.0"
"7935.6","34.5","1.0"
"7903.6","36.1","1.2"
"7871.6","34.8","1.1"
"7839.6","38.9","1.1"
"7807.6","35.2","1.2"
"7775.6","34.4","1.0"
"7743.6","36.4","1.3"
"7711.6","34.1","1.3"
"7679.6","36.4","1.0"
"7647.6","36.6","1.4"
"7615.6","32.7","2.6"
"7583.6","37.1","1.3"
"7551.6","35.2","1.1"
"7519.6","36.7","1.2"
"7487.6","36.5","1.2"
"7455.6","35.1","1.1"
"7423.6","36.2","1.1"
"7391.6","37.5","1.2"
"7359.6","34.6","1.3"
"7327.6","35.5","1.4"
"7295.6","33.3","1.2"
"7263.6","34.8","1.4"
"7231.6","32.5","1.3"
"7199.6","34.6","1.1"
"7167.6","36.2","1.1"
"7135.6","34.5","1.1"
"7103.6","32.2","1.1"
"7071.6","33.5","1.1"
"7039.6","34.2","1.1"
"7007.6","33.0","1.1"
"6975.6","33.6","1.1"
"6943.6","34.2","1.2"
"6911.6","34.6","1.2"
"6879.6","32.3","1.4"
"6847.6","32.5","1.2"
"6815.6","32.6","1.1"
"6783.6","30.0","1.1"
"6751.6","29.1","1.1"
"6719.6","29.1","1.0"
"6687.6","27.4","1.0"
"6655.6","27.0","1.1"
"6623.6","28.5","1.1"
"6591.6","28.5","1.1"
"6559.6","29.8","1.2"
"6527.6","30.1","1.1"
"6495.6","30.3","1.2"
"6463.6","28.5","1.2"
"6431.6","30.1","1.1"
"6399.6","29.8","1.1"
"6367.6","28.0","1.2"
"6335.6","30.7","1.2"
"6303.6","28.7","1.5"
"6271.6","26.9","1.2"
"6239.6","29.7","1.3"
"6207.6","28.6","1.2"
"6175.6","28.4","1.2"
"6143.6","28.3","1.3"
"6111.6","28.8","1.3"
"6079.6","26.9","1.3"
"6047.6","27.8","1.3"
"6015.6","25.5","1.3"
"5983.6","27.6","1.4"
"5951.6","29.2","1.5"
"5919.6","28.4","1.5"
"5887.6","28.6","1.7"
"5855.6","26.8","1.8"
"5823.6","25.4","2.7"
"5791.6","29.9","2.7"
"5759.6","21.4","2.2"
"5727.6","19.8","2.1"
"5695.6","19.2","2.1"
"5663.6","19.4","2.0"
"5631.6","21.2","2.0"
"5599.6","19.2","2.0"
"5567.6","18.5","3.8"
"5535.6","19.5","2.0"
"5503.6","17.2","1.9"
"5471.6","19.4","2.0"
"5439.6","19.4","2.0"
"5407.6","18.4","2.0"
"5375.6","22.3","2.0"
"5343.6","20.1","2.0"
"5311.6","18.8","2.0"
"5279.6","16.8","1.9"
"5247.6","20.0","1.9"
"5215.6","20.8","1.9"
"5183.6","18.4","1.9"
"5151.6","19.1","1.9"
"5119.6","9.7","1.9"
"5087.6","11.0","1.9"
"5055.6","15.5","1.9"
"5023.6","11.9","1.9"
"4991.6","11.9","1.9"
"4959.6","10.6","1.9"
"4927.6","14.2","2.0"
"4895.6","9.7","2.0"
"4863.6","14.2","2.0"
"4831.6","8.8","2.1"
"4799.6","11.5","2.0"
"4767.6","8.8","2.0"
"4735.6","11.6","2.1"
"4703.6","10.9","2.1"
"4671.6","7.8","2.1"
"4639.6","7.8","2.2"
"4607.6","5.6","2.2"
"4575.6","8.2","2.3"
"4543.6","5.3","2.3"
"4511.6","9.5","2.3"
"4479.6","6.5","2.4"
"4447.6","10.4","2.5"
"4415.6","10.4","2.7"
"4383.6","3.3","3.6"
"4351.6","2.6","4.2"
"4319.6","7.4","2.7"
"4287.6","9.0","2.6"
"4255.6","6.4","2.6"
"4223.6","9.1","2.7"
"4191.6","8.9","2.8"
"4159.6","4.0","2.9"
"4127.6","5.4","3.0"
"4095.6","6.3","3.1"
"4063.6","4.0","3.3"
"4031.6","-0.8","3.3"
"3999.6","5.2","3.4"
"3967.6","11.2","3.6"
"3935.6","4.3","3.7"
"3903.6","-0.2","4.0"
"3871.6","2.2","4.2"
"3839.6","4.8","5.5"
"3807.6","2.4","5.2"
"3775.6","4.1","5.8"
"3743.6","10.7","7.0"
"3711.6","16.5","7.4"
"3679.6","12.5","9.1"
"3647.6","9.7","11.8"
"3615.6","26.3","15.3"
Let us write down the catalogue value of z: 0.29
